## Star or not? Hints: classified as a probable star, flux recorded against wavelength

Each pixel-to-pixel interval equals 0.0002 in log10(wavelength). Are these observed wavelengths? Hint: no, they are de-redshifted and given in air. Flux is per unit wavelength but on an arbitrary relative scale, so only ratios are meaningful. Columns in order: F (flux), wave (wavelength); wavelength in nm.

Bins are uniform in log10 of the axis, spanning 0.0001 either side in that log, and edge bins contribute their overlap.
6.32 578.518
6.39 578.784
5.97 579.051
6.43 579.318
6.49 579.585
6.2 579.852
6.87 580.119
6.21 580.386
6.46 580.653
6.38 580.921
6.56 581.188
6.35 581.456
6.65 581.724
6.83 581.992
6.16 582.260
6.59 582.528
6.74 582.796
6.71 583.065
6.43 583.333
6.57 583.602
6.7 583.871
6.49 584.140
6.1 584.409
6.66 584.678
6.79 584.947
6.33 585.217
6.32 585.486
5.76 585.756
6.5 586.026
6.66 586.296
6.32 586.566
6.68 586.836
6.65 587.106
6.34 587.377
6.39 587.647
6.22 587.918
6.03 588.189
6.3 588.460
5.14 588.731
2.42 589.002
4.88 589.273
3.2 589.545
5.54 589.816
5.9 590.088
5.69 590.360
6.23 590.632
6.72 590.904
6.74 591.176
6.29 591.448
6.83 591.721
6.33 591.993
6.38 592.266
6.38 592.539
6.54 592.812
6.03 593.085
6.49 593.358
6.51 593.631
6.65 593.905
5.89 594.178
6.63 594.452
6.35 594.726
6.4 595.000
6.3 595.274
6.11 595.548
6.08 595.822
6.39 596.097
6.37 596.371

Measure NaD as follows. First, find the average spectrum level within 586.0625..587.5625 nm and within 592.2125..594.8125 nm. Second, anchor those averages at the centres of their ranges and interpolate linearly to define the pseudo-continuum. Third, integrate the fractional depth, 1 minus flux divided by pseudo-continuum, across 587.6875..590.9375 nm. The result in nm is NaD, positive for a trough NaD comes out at 0.57 nm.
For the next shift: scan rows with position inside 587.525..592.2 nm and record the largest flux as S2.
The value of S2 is 6.83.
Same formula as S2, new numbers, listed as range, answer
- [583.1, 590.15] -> 6.79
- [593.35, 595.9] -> 6.65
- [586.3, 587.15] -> 6.68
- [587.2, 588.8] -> 6.39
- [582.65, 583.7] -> 6.74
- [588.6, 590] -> 5.54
